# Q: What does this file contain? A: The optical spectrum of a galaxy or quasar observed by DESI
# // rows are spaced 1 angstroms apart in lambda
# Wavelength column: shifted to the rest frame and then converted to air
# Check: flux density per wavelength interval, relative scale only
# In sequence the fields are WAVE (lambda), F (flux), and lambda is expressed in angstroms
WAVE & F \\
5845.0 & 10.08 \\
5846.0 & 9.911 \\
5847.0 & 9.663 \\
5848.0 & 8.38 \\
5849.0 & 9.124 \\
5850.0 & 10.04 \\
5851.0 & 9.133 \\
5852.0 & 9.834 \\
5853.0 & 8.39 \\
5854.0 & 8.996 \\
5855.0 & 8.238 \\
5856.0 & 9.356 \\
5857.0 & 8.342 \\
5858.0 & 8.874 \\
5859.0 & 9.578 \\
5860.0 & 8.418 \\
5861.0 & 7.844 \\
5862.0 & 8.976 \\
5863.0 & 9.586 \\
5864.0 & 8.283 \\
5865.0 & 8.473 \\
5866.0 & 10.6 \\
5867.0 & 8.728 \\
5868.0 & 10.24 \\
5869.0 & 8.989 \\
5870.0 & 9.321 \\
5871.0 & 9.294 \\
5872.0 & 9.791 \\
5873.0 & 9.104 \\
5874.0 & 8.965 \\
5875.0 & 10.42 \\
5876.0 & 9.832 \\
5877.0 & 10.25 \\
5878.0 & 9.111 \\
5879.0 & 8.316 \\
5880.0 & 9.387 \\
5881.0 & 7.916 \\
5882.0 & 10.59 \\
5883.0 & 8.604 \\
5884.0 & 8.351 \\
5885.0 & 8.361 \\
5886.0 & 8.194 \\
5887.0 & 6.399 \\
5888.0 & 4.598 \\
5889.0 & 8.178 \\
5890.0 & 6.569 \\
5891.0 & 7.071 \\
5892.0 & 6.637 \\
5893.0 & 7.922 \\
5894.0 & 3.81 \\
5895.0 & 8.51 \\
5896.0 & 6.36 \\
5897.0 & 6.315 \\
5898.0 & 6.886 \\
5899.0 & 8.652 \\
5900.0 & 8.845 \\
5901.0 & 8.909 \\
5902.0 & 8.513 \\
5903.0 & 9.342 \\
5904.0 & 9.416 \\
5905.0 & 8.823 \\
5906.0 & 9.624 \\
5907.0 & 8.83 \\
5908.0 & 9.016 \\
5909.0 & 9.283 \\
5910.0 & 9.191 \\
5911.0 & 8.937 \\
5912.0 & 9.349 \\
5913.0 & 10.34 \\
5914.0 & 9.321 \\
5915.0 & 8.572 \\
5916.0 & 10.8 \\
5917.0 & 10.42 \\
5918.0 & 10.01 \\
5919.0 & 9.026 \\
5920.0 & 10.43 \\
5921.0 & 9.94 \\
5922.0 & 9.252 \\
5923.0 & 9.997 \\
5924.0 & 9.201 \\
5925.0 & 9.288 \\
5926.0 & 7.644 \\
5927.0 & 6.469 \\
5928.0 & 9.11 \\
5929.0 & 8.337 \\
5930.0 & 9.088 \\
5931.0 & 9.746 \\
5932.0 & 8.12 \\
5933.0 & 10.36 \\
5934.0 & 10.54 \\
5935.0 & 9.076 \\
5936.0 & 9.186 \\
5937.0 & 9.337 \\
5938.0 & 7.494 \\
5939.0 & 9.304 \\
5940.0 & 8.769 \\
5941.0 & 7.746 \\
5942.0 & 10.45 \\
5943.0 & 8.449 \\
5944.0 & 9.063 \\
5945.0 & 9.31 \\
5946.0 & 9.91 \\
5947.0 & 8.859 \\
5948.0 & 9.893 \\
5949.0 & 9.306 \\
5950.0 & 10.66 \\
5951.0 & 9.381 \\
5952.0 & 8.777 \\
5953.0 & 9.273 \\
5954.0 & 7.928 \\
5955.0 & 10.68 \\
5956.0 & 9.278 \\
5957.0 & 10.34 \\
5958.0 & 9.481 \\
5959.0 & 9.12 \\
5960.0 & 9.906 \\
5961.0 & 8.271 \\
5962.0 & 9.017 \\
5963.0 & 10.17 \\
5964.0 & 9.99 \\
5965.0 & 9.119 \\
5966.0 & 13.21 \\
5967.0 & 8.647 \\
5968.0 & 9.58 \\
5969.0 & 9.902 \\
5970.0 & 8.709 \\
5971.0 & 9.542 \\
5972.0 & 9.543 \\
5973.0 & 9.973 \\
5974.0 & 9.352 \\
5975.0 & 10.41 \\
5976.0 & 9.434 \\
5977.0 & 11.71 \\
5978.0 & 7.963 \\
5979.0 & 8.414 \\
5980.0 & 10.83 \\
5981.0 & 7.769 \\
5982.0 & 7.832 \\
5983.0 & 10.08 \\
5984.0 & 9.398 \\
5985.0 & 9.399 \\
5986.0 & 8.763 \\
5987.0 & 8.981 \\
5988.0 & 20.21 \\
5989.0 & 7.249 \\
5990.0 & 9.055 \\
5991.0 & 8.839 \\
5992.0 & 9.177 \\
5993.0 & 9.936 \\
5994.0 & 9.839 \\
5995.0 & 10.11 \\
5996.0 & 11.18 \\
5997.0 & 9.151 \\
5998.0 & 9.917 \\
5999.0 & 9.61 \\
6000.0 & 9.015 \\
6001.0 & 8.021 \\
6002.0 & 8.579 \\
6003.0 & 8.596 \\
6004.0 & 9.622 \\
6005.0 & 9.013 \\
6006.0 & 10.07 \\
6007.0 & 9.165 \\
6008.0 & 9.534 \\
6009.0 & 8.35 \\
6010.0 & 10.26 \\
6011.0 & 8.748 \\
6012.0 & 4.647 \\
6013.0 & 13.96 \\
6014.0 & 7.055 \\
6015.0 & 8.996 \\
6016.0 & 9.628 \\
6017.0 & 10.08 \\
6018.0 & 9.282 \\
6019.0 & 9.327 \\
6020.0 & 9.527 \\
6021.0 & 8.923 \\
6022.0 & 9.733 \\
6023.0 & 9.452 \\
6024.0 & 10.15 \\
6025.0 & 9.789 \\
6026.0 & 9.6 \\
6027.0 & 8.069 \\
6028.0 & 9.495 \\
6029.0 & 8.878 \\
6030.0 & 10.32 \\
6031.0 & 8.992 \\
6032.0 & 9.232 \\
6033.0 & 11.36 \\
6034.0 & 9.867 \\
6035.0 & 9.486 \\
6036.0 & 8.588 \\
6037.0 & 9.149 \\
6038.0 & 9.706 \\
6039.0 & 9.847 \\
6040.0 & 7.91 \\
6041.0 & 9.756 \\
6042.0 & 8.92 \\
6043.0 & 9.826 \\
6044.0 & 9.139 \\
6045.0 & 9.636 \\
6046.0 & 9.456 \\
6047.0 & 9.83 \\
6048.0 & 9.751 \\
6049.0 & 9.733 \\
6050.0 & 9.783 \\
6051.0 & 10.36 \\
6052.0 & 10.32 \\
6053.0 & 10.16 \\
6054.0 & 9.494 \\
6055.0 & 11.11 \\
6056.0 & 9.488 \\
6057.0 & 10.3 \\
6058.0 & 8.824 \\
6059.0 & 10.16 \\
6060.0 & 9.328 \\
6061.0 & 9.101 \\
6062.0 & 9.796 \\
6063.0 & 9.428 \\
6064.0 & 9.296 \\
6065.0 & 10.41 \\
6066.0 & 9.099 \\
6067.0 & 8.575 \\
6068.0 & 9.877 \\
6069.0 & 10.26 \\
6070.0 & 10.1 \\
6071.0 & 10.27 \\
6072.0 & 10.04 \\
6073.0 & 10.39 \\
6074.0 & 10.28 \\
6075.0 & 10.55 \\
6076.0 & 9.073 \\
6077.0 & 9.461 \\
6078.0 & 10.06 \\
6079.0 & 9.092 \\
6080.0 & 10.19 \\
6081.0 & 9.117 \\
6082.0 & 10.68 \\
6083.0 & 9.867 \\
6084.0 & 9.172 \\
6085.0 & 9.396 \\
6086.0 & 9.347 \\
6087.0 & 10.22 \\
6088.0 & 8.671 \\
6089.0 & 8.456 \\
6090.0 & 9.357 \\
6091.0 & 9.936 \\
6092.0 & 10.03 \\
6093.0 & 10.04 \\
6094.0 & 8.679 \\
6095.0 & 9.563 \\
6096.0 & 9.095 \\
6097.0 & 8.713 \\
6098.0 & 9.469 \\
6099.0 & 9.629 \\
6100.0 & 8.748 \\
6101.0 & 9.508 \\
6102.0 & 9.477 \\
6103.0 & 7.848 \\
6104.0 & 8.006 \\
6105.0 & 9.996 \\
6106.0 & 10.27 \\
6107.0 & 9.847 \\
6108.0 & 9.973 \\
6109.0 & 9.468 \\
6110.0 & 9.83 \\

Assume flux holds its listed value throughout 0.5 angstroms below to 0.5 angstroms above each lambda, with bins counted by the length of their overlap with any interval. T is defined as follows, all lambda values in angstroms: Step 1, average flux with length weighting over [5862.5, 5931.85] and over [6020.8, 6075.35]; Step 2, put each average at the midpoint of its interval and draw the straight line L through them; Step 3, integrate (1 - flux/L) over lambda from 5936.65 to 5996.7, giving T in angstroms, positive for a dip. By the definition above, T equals -2.62 angstroms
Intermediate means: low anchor 8.75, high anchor 9.66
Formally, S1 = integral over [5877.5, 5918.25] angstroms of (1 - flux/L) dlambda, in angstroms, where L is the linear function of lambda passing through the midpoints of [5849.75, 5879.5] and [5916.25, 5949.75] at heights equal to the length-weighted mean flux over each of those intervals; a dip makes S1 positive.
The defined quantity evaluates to 3.56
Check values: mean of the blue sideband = 9.17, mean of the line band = 8.39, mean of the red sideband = 9.21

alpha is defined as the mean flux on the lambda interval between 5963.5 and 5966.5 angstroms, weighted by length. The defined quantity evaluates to 10.8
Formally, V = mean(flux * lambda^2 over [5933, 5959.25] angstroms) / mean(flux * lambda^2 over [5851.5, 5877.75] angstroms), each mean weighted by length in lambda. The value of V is 1.04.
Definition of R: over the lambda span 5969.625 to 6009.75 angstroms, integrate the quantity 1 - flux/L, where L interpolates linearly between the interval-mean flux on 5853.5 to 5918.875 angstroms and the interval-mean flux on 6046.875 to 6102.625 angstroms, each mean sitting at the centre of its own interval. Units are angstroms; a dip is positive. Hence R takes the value -1.50 angstroms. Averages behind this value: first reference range 8.69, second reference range 9.66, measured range 9.57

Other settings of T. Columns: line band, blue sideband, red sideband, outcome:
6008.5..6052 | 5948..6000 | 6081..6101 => 0.63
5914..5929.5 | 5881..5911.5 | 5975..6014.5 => -1.55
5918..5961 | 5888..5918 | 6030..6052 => -2.57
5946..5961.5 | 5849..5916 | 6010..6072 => -0.62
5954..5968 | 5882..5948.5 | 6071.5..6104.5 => -1.29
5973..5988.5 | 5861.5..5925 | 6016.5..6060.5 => -1.27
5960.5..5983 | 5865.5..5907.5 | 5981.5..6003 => -0.17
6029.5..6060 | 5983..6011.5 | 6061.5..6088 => 0.10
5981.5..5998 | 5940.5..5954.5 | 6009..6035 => -1.12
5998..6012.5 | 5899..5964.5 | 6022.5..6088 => 1.01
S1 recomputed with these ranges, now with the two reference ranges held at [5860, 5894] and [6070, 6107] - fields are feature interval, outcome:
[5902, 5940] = -2.0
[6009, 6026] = -0.2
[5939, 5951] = -0.6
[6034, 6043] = 0.1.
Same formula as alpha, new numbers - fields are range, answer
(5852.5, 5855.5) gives 8.54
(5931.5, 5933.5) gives 9.24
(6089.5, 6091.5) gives 9.65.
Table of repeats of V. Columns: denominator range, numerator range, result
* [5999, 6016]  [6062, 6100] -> 1.09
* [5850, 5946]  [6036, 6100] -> 1.15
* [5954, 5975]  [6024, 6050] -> 1.00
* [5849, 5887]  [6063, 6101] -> 1.14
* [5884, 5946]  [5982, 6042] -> 1.13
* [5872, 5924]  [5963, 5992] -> 1.16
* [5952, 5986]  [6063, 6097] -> 1.05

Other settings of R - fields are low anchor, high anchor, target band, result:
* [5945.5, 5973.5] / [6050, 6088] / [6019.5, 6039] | 0.4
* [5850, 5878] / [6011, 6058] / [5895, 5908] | 1.2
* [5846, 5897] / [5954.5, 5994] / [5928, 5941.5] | 0.4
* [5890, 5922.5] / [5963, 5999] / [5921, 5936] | -0.1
